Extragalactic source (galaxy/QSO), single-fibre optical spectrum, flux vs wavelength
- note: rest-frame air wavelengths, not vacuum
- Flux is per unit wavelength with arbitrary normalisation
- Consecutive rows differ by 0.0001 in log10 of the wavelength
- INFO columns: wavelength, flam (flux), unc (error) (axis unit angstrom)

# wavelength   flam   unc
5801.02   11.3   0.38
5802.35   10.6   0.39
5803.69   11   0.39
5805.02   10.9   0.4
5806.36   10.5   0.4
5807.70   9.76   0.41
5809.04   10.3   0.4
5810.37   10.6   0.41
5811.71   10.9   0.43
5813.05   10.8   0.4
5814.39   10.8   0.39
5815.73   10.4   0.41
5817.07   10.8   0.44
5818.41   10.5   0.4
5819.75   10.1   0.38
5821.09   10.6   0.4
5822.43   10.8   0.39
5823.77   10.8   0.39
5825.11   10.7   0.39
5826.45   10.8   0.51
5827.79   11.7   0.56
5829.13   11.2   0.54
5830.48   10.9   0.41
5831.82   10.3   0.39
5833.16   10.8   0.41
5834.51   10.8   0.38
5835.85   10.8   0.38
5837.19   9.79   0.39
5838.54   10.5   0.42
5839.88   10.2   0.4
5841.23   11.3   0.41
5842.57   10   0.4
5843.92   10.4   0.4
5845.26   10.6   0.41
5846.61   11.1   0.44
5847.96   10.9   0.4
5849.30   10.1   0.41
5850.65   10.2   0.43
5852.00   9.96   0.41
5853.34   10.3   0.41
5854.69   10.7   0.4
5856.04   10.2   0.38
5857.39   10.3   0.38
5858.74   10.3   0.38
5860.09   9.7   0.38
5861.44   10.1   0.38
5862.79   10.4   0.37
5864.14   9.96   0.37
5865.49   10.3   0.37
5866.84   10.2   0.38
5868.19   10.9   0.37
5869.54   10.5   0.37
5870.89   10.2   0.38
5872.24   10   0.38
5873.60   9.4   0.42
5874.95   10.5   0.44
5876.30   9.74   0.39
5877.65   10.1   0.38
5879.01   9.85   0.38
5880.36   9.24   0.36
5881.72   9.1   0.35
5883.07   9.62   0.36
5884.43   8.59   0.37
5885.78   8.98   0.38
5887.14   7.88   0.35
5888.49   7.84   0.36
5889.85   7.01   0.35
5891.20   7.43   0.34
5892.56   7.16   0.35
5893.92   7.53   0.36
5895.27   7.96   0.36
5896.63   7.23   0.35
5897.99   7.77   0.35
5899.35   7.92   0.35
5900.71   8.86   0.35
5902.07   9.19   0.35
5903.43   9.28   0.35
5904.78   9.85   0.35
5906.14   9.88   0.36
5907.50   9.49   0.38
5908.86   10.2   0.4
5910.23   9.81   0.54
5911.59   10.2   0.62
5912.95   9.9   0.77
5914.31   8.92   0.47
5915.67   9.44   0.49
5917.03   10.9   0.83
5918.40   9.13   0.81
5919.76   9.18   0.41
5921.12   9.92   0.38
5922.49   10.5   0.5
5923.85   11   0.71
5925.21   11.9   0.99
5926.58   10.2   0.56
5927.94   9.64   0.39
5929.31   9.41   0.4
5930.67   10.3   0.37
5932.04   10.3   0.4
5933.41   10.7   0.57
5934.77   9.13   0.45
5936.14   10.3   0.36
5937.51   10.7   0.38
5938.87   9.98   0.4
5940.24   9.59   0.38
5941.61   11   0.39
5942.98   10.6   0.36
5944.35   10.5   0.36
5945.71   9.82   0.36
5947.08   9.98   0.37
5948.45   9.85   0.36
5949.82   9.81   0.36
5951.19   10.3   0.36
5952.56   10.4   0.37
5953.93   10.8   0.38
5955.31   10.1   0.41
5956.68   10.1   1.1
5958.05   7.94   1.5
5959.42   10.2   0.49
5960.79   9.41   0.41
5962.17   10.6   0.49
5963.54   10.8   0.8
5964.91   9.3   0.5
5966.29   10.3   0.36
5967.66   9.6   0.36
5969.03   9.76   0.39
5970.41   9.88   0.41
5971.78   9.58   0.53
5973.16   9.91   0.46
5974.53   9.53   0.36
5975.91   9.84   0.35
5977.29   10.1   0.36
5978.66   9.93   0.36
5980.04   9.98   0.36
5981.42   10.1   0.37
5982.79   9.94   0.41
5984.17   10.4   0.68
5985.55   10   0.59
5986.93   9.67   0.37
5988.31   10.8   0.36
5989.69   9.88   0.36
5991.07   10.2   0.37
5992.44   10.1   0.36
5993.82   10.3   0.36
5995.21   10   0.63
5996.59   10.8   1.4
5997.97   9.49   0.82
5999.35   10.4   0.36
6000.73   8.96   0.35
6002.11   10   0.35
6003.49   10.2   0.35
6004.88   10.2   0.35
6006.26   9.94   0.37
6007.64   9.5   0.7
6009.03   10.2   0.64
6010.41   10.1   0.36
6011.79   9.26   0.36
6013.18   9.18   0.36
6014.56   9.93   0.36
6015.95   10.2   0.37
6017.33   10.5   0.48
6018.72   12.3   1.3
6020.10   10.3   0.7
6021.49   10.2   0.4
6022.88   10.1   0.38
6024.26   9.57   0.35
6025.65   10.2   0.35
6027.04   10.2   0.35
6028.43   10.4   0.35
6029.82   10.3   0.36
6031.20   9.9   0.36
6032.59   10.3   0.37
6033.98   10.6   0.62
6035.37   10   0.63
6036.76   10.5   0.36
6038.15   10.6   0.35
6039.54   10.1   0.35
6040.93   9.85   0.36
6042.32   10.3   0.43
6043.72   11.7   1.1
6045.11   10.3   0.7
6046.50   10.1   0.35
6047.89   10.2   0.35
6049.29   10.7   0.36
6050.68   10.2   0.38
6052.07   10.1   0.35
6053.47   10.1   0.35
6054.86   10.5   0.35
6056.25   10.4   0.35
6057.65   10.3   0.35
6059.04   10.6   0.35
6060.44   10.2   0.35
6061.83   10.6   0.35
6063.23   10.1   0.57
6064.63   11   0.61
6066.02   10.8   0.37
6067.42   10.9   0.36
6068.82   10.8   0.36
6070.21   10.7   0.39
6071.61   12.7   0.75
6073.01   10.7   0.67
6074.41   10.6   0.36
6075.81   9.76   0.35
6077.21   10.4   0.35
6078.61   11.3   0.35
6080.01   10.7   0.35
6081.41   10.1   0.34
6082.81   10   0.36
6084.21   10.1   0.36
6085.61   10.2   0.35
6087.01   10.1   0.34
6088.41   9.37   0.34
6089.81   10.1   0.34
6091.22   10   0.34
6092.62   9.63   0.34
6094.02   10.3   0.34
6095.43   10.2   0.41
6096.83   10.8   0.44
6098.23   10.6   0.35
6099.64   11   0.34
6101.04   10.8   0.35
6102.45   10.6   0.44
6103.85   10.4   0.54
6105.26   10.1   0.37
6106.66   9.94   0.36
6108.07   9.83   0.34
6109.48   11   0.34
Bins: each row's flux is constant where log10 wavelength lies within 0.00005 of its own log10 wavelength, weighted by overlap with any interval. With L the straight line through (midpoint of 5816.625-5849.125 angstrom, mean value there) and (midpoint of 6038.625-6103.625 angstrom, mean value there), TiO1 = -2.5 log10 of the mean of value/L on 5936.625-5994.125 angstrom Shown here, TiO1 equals 0.05 mag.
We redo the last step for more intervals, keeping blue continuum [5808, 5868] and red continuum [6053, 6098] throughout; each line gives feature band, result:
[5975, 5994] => 0.04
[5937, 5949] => 0.03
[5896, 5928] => 0.10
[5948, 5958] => 0.05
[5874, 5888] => 0.13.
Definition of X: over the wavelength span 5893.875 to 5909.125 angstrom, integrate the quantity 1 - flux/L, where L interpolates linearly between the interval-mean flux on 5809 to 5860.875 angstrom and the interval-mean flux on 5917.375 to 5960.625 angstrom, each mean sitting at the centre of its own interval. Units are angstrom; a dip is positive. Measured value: 2.2 angstrom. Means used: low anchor 10.6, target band 8.78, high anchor 10.1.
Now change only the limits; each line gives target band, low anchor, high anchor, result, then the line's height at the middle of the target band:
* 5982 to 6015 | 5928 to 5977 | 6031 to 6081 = 0.8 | 10.2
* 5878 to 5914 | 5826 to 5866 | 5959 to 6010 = 5.3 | 10.3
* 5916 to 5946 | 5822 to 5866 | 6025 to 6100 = 0.7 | 10.5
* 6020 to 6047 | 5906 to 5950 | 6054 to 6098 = 0.2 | 10.3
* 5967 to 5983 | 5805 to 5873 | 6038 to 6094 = 0.9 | 10.5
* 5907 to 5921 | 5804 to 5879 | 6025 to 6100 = 1.0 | 10.4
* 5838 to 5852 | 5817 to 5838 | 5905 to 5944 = 0.1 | 10.6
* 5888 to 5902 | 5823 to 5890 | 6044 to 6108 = 3.4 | 10.2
